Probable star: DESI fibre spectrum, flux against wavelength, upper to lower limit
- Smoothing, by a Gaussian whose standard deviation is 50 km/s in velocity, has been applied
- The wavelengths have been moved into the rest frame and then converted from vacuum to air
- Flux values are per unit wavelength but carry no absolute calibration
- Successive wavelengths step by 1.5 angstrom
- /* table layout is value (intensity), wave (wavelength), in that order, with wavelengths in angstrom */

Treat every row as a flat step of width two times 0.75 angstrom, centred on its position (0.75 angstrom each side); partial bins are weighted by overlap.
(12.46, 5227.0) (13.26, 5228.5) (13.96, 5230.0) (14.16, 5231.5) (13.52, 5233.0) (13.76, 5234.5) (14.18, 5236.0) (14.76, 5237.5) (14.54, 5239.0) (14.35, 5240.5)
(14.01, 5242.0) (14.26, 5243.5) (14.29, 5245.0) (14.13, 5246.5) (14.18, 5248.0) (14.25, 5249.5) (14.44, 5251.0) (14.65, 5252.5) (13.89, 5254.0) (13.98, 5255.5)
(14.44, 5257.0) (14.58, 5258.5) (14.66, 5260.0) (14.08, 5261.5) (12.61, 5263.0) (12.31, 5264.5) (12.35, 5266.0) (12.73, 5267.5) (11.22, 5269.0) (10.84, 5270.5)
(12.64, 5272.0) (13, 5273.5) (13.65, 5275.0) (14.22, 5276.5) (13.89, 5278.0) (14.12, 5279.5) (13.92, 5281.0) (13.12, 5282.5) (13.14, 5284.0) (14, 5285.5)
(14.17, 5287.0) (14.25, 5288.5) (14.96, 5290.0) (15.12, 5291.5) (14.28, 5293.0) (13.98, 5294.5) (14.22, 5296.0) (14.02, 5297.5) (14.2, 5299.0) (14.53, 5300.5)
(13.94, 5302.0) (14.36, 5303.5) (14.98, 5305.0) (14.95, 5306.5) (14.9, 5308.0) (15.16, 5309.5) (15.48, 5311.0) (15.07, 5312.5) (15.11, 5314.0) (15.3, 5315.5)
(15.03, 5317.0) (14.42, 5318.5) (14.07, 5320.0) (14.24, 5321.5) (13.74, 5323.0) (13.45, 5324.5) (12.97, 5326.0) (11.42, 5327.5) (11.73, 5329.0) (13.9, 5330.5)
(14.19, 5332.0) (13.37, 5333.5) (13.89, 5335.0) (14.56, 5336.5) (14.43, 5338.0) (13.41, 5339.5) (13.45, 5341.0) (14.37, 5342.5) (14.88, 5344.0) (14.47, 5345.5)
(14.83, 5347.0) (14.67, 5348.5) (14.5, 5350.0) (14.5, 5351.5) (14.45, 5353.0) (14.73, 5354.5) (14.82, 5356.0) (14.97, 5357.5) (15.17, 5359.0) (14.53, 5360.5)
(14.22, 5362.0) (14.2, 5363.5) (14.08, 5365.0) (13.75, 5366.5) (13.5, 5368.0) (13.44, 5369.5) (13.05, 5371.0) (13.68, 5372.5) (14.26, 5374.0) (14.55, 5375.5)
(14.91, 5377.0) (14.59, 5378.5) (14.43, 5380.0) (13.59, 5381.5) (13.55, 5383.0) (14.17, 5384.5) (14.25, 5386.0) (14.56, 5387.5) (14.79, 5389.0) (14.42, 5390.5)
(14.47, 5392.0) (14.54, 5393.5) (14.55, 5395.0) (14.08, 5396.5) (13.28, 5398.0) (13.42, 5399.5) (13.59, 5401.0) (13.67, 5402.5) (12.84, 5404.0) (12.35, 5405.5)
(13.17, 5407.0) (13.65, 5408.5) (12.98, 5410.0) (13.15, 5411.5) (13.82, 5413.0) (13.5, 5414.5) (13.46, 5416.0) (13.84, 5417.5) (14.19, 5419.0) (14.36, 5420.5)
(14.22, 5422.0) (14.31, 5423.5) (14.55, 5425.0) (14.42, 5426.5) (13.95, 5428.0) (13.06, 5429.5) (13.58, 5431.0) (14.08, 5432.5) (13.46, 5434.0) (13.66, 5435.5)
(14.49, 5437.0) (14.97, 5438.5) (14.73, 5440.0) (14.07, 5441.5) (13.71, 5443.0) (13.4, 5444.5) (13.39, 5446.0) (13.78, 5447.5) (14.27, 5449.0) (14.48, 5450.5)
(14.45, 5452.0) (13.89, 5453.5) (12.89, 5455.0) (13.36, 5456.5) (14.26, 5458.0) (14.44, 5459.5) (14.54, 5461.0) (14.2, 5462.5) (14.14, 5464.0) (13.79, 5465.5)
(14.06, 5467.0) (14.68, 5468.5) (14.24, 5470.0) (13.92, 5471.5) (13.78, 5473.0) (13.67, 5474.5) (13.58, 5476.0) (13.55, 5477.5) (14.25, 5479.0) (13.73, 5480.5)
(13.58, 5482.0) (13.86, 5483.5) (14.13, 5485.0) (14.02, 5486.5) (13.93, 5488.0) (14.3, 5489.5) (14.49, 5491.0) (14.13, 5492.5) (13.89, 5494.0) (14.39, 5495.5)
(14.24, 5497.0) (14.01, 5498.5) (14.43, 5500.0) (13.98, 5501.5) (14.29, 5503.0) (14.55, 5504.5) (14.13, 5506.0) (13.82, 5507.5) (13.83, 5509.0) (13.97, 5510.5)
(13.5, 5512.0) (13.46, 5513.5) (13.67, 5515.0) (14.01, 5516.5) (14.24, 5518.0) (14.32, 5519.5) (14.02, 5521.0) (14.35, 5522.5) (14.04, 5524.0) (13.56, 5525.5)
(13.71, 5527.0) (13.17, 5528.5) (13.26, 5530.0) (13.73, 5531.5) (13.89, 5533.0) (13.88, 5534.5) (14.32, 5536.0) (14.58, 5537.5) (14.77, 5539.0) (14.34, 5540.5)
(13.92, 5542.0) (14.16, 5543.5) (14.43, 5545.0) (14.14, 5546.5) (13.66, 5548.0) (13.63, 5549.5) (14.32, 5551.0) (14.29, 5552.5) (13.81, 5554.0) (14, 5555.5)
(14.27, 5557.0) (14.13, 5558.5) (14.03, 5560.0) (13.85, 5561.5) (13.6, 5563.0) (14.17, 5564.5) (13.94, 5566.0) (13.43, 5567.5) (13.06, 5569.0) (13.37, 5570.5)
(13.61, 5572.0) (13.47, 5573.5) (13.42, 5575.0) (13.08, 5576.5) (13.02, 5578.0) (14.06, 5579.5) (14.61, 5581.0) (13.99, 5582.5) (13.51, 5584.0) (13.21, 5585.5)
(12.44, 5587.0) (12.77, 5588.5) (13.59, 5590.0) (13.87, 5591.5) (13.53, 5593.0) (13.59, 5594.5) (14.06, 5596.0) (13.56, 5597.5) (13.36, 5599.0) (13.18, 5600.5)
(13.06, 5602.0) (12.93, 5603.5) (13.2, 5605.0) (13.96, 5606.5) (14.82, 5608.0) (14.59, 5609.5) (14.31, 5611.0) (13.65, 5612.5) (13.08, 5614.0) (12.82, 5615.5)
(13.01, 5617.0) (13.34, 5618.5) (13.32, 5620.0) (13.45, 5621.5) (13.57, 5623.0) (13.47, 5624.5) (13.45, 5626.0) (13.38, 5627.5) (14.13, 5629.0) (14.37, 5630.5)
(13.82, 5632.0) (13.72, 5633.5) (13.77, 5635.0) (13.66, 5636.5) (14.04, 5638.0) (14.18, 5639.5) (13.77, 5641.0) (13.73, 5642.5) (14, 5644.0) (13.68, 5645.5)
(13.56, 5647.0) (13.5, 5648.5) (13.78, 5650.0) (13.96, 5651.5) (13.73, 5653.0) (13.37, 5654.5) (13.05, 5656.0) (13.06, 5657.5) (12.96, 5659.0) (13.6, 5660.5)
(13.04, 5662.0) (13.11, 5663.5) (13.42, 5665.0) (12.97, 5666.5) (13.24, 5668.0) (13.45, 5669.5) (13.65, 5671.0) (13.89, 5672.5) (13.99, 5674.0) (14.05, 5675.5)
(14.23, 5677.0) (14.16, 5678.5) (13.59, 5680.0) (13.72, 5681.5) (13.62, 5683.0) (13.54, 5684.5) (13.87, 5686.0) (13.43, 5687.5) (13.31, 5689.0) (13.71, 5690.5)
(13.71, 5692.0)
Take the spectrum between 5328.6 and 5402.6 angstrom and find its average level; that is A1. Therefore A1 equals 14.2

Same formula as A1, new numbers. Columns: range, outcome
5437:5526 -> 14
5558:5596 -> 13.6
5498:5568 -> 14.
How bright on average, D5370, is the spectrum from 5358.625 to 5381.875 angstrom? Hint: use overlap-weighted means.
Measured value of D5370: 14.1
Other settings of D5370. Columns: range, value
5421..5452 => 14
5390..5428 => 13.8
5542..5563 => 14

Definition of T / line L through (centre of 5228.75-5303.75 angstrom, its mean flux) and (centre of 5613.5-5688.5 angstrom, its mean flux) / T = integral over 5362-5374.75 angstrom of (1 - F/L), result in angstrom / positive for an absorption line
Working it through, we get 0.0 angstrom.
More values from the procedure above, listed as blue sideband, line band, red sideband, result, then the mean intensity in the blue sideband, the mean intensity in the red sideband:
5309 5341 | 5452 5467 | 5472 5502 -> 0.0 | 14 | 14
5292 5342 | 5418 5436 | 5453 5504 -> 0.1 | 14.1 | 14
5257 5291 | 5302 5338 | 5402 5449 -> -1.8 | 13.4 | 13.8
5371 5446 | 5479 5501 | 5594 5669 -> -0.5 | 13.9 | 13.6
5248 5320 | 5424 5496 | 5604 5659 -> -0.8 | 14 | 13.7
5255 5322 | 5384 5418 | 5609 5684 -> 0.3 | 14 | 13.6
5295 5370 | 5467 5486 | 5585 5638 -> 0.0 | 14.3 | 13.6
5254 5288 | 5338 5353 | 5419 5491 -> -0.8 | 13.4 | 14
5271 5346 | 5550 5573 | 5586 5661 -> -0.3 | 14.1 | 13.6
